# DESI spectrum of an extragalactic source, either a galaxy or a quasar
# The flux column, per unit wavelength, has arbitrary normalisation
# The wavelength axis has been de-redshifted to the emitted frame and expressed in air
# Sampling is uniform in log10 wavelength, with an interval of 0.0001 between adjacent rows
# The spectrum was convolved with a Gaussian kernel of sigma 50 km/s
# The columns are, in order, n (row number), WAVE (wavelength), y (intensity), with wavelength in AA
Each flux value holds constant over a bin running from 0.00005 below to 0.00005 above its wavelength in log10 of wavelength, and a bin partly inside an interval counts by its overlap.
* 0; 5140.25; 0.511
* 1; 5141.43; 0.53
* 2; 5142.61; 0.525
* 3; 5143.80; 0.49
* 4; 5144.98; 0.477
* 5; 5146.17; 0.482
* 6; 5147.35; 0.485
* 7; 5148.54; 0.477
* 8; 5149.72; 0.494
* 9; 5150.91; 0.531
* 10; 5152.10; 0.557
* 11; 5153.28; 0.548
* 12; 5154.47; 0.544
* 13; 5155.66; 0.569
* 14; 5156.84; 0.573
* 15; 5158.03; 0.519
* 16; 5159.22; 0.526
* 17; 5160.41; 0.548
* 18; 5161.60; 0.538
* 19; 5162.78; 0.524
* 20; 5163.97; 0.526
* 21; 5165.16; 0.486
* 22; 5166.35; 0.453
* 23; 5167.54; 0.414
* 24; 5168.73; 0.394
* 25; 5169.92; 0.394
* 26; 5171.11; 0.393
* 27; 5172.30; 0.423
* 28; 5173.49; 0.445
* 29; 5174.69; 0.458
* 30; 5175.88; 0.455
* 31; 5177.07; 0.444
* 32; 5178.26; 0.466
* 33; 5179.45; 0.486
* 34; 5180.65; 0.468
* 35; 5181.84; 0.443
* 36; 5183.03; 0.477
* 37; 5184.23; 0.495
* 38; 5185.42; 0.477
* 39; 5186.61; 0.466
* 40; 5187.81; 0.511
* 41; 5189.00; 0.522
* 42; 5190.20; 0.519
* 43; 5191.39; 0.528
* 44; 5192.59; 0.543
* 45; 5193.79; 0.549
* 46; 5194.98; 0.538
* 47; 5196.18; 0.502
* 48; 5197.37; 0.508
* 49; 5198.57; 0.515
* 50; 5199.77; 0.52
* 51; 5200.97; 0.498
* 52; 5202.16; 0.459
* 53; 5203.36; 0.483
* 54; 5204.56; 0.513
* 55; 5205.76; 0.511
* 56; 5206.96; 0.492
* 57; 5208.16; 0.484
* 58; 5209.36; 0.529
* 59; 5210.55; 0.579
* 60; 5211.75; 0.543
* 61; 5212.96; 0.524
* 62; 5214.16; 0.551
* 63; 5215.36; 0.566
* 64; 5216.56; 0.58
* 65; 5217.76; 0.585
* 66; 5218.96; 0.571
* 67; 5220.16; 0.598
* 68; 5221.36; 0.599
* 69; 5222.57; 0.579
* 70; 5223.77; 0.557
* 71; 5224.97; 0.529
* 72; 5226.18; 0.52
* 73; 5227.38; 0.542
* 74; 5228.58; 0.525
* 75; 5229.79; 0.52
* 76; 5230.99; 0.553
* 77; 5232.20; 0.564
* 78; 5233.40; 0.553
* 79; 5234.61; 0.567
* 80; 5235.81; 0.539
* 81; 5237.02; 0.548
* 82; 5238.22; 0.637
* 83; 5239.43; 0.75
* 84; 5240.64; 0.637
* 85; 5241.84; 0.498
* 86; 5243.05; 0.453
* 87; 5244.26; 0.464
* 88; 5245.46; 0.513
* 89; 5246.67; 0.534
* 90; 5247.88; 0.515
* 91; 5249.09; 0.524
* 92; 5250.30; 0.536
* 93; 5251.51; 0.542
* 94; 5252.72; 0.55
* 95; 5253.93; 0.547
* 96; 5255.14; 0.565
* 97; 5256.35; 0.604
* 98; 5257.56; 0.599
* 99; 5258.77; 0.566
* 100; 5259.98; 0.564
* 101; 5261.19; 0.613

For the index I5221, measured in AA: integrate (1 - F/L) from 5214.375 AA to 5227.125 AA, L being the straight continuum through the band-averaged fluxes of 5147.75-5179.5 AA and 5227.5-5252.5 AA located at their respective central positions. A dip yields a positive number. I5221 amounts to -0.8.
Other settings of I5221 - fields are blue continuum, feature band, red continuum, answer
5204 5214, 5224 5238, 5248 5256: -0.29 AA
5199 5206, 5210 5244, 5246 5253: -3.10 AA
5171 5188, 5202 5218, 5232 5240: 0.14 AA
